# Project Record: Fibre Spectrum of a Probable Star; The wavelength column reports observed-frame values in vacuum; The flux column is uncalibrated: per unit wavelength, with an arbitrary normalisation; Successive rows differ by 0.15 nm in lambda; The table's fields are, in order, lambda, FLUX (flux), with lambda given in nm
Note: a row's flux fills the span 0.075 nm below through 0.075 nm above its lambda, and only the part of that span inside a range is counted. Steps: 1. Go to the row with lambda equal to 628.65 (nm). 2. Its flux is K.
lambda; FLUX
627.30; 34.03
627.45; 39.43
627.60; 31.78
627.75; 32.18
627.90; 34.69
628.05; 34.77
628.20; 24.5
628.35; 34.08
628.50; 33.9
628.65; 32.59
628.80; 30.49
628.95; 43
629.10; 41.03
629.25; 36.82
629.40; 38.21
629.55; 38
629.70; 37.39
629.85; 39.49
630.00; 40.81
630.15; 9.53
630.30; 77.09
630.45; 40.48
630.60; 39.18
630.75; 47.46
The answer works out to 32.59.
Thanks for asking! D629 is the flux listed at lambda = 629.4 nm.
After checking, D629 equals 38.21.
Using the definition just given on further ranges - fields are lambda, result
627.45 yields 39.43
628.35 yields 34.08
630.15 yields 9.53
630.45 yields 40.48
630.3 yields 77.09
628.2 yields 24.5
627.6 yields 31.78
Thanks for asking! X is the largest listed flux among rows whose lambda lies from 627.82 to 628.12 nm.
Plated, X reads 34.77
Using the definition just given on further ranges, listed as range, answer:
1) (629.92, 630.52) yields 77.09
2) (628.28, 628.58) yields 34.08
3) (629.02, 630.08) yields 41.03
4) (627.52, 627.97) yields 34.69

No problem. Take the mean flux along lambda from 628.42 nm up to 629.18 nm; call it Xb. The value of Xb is 36.2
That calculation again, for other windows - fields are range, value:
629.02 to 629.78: 38.3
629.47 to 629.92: 38.3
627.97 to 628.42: 31.1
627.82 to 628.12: 34.7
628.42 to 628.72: 33.3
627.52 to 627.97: 32.9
